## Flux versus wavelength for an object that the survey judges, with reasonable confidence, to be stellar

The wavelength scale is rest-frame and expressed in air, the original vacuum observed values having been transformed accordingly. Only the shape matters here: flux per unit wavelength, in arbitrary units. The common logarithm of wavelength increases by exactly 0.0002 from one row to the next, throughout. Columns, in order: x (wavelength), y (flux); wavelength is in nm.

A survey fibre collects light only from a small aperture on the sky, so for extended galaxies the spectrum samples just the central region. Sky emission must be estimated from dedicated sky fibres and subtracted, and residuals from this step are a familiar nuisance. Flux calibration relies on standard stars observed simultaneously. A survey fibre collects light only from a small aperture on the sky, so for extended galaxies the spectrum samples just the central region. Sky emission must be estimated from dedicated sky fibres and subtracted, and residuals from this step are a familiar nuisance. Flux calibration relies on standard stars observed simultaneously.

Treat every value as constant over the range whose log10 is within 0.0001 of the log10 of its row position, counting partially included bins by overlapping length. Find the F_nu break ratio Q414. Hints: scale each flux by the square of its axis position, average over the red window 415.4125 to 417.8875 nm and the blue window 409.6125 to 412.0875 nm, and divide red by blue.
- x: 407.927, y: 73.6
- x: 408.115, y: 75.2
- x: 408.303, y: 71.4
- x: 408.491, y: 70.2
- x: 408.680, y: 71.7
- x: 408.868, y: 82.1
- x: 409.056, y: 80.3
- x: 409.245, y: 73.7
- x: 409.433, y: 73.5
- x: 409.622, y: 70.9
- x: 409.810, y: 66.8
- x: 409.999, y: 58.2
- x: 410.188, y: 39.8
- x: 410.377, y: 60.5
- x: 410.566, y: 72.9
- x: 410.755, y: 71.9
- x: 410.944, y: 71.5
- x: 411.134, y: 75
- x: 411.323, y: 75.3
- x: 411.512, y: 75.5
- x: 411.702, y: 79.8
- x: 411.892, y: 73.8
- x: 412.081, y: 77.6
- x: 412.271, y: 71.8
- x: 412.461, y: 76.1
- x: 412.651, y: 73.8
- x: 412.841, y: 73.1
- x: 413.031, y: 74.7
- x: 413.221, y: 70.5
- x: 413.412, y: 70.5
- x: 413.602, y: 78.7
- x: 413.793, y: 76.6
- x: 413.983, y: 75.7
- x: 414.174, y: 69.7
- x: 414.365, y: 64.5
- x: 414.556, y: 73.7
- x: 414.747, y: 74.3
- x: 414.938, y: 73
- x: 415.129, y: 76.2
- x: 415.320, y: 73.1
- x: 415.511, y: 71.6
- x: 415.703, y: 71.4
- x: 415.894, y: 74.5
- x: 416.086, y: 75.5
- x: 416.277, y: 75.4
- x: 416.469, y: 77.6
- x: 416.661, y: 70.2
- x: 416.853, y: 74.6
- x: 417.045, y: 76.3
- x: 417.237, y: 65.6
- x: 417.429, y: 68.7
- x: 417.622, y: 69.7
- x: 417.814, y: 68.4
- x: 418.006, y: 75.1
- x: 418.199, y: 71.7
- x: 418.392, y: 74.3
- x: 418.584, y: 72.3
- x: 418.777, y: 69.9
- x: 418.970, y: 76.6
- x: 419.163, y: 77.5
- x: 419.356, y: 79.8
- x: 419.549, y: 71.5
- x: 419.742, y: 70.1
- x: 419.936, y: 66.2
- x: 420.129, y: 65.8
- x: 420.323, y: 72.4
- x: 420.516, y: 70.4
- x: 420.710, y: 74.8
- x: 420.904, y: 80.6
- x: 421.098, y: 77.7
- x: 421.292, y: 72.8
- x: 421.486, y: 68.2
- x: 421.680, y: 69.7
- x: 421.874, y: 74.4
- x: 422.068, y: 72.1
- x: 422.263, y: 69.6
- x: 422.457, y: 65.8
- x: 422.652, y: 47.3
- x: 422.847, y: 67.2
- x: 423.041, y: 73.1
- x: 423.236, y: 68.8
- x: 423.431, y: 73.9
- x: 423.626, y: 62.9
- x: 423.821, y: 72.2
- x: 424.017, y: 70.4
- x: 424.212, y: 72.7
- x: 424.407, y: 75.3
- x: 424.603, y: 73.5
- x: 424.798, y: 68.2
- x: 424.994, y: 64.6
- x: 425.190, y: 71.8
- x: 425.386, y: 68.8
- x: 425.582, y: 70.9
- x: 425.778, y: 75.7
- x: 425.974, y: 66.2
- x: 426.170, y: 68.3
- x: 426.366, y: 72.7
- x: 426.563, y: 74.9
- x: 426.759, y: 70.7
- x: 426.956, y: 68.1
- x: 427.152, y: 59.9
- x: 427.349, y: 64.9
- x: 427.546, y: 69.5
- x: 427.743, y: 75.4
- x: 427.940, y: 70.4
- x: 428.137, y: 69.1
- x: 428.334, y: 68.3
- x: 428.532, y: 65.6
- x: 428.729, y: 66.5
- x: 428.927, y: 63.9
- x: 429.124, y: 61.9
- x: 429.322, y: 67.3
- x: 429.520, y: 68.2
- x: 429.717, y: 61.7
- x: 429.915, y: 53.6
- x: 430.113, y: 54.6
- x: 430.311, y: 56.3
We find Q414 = 1.1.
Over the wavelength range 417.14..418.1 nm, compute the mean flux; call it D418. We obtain 69.5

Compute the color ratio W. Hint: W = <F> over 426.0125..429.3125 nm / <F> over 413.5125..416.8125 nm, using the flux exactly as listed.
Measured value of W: 0.92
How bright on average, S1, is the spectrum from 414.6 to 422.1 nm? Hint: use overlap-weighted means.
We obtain 72.8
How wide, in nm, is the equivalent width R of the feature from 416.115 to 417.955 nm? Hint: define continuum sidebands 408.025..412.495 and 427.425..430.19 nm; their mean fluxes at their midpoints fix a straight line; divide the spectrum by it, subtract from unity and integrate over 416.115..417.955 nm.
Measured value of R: -0.07 nm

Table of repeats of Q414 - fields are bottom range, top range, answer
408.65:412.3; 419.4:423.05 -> 1.04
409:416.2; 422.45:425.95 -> 1.01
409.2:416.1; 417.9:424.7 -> 1.04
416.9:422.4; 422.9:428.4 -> 1.00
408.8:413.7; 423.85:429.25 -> 1.04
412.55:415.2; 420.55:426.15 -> 1.00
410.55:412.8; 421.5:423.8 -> 0.96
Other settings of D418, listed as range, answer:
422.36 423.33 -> 64.4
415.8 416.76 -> 74.6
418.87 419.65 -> 76.3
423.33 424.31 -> 70.4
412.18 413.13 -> 73.9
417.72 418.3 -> 71.7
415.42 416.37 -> 73.7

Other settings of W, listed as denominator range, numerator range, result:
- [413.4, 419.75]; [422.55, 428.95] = 0.94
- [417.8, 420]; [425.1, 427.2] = 0.96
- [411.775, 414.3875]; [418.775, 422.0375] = 0.99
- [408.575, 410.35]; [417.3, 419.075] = 1.05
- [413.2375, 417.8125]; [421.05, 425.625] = 0.96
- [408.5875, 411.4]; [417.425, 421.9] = 1.04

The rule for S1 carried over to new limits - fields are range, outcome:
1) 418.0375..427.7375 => 70.6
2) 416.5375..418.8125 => 71.5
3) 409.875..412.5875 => 70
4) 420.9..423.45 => 69.6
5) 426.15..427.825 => 69.4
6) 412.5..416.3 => 73.3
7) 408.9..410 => 72.3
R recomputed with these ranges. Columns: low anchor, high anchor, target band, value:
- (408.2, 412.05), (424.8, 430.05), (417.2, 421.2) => -0.192 nm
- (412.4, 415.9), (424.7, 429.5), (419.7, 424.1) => 0.034 nm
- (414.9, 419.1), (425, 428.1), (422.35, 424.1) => 0.098 nm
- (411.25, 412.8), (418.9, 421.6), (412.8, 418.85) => 0.131 nm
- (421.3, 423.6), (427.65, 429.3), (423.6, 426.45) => -0.105 nm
